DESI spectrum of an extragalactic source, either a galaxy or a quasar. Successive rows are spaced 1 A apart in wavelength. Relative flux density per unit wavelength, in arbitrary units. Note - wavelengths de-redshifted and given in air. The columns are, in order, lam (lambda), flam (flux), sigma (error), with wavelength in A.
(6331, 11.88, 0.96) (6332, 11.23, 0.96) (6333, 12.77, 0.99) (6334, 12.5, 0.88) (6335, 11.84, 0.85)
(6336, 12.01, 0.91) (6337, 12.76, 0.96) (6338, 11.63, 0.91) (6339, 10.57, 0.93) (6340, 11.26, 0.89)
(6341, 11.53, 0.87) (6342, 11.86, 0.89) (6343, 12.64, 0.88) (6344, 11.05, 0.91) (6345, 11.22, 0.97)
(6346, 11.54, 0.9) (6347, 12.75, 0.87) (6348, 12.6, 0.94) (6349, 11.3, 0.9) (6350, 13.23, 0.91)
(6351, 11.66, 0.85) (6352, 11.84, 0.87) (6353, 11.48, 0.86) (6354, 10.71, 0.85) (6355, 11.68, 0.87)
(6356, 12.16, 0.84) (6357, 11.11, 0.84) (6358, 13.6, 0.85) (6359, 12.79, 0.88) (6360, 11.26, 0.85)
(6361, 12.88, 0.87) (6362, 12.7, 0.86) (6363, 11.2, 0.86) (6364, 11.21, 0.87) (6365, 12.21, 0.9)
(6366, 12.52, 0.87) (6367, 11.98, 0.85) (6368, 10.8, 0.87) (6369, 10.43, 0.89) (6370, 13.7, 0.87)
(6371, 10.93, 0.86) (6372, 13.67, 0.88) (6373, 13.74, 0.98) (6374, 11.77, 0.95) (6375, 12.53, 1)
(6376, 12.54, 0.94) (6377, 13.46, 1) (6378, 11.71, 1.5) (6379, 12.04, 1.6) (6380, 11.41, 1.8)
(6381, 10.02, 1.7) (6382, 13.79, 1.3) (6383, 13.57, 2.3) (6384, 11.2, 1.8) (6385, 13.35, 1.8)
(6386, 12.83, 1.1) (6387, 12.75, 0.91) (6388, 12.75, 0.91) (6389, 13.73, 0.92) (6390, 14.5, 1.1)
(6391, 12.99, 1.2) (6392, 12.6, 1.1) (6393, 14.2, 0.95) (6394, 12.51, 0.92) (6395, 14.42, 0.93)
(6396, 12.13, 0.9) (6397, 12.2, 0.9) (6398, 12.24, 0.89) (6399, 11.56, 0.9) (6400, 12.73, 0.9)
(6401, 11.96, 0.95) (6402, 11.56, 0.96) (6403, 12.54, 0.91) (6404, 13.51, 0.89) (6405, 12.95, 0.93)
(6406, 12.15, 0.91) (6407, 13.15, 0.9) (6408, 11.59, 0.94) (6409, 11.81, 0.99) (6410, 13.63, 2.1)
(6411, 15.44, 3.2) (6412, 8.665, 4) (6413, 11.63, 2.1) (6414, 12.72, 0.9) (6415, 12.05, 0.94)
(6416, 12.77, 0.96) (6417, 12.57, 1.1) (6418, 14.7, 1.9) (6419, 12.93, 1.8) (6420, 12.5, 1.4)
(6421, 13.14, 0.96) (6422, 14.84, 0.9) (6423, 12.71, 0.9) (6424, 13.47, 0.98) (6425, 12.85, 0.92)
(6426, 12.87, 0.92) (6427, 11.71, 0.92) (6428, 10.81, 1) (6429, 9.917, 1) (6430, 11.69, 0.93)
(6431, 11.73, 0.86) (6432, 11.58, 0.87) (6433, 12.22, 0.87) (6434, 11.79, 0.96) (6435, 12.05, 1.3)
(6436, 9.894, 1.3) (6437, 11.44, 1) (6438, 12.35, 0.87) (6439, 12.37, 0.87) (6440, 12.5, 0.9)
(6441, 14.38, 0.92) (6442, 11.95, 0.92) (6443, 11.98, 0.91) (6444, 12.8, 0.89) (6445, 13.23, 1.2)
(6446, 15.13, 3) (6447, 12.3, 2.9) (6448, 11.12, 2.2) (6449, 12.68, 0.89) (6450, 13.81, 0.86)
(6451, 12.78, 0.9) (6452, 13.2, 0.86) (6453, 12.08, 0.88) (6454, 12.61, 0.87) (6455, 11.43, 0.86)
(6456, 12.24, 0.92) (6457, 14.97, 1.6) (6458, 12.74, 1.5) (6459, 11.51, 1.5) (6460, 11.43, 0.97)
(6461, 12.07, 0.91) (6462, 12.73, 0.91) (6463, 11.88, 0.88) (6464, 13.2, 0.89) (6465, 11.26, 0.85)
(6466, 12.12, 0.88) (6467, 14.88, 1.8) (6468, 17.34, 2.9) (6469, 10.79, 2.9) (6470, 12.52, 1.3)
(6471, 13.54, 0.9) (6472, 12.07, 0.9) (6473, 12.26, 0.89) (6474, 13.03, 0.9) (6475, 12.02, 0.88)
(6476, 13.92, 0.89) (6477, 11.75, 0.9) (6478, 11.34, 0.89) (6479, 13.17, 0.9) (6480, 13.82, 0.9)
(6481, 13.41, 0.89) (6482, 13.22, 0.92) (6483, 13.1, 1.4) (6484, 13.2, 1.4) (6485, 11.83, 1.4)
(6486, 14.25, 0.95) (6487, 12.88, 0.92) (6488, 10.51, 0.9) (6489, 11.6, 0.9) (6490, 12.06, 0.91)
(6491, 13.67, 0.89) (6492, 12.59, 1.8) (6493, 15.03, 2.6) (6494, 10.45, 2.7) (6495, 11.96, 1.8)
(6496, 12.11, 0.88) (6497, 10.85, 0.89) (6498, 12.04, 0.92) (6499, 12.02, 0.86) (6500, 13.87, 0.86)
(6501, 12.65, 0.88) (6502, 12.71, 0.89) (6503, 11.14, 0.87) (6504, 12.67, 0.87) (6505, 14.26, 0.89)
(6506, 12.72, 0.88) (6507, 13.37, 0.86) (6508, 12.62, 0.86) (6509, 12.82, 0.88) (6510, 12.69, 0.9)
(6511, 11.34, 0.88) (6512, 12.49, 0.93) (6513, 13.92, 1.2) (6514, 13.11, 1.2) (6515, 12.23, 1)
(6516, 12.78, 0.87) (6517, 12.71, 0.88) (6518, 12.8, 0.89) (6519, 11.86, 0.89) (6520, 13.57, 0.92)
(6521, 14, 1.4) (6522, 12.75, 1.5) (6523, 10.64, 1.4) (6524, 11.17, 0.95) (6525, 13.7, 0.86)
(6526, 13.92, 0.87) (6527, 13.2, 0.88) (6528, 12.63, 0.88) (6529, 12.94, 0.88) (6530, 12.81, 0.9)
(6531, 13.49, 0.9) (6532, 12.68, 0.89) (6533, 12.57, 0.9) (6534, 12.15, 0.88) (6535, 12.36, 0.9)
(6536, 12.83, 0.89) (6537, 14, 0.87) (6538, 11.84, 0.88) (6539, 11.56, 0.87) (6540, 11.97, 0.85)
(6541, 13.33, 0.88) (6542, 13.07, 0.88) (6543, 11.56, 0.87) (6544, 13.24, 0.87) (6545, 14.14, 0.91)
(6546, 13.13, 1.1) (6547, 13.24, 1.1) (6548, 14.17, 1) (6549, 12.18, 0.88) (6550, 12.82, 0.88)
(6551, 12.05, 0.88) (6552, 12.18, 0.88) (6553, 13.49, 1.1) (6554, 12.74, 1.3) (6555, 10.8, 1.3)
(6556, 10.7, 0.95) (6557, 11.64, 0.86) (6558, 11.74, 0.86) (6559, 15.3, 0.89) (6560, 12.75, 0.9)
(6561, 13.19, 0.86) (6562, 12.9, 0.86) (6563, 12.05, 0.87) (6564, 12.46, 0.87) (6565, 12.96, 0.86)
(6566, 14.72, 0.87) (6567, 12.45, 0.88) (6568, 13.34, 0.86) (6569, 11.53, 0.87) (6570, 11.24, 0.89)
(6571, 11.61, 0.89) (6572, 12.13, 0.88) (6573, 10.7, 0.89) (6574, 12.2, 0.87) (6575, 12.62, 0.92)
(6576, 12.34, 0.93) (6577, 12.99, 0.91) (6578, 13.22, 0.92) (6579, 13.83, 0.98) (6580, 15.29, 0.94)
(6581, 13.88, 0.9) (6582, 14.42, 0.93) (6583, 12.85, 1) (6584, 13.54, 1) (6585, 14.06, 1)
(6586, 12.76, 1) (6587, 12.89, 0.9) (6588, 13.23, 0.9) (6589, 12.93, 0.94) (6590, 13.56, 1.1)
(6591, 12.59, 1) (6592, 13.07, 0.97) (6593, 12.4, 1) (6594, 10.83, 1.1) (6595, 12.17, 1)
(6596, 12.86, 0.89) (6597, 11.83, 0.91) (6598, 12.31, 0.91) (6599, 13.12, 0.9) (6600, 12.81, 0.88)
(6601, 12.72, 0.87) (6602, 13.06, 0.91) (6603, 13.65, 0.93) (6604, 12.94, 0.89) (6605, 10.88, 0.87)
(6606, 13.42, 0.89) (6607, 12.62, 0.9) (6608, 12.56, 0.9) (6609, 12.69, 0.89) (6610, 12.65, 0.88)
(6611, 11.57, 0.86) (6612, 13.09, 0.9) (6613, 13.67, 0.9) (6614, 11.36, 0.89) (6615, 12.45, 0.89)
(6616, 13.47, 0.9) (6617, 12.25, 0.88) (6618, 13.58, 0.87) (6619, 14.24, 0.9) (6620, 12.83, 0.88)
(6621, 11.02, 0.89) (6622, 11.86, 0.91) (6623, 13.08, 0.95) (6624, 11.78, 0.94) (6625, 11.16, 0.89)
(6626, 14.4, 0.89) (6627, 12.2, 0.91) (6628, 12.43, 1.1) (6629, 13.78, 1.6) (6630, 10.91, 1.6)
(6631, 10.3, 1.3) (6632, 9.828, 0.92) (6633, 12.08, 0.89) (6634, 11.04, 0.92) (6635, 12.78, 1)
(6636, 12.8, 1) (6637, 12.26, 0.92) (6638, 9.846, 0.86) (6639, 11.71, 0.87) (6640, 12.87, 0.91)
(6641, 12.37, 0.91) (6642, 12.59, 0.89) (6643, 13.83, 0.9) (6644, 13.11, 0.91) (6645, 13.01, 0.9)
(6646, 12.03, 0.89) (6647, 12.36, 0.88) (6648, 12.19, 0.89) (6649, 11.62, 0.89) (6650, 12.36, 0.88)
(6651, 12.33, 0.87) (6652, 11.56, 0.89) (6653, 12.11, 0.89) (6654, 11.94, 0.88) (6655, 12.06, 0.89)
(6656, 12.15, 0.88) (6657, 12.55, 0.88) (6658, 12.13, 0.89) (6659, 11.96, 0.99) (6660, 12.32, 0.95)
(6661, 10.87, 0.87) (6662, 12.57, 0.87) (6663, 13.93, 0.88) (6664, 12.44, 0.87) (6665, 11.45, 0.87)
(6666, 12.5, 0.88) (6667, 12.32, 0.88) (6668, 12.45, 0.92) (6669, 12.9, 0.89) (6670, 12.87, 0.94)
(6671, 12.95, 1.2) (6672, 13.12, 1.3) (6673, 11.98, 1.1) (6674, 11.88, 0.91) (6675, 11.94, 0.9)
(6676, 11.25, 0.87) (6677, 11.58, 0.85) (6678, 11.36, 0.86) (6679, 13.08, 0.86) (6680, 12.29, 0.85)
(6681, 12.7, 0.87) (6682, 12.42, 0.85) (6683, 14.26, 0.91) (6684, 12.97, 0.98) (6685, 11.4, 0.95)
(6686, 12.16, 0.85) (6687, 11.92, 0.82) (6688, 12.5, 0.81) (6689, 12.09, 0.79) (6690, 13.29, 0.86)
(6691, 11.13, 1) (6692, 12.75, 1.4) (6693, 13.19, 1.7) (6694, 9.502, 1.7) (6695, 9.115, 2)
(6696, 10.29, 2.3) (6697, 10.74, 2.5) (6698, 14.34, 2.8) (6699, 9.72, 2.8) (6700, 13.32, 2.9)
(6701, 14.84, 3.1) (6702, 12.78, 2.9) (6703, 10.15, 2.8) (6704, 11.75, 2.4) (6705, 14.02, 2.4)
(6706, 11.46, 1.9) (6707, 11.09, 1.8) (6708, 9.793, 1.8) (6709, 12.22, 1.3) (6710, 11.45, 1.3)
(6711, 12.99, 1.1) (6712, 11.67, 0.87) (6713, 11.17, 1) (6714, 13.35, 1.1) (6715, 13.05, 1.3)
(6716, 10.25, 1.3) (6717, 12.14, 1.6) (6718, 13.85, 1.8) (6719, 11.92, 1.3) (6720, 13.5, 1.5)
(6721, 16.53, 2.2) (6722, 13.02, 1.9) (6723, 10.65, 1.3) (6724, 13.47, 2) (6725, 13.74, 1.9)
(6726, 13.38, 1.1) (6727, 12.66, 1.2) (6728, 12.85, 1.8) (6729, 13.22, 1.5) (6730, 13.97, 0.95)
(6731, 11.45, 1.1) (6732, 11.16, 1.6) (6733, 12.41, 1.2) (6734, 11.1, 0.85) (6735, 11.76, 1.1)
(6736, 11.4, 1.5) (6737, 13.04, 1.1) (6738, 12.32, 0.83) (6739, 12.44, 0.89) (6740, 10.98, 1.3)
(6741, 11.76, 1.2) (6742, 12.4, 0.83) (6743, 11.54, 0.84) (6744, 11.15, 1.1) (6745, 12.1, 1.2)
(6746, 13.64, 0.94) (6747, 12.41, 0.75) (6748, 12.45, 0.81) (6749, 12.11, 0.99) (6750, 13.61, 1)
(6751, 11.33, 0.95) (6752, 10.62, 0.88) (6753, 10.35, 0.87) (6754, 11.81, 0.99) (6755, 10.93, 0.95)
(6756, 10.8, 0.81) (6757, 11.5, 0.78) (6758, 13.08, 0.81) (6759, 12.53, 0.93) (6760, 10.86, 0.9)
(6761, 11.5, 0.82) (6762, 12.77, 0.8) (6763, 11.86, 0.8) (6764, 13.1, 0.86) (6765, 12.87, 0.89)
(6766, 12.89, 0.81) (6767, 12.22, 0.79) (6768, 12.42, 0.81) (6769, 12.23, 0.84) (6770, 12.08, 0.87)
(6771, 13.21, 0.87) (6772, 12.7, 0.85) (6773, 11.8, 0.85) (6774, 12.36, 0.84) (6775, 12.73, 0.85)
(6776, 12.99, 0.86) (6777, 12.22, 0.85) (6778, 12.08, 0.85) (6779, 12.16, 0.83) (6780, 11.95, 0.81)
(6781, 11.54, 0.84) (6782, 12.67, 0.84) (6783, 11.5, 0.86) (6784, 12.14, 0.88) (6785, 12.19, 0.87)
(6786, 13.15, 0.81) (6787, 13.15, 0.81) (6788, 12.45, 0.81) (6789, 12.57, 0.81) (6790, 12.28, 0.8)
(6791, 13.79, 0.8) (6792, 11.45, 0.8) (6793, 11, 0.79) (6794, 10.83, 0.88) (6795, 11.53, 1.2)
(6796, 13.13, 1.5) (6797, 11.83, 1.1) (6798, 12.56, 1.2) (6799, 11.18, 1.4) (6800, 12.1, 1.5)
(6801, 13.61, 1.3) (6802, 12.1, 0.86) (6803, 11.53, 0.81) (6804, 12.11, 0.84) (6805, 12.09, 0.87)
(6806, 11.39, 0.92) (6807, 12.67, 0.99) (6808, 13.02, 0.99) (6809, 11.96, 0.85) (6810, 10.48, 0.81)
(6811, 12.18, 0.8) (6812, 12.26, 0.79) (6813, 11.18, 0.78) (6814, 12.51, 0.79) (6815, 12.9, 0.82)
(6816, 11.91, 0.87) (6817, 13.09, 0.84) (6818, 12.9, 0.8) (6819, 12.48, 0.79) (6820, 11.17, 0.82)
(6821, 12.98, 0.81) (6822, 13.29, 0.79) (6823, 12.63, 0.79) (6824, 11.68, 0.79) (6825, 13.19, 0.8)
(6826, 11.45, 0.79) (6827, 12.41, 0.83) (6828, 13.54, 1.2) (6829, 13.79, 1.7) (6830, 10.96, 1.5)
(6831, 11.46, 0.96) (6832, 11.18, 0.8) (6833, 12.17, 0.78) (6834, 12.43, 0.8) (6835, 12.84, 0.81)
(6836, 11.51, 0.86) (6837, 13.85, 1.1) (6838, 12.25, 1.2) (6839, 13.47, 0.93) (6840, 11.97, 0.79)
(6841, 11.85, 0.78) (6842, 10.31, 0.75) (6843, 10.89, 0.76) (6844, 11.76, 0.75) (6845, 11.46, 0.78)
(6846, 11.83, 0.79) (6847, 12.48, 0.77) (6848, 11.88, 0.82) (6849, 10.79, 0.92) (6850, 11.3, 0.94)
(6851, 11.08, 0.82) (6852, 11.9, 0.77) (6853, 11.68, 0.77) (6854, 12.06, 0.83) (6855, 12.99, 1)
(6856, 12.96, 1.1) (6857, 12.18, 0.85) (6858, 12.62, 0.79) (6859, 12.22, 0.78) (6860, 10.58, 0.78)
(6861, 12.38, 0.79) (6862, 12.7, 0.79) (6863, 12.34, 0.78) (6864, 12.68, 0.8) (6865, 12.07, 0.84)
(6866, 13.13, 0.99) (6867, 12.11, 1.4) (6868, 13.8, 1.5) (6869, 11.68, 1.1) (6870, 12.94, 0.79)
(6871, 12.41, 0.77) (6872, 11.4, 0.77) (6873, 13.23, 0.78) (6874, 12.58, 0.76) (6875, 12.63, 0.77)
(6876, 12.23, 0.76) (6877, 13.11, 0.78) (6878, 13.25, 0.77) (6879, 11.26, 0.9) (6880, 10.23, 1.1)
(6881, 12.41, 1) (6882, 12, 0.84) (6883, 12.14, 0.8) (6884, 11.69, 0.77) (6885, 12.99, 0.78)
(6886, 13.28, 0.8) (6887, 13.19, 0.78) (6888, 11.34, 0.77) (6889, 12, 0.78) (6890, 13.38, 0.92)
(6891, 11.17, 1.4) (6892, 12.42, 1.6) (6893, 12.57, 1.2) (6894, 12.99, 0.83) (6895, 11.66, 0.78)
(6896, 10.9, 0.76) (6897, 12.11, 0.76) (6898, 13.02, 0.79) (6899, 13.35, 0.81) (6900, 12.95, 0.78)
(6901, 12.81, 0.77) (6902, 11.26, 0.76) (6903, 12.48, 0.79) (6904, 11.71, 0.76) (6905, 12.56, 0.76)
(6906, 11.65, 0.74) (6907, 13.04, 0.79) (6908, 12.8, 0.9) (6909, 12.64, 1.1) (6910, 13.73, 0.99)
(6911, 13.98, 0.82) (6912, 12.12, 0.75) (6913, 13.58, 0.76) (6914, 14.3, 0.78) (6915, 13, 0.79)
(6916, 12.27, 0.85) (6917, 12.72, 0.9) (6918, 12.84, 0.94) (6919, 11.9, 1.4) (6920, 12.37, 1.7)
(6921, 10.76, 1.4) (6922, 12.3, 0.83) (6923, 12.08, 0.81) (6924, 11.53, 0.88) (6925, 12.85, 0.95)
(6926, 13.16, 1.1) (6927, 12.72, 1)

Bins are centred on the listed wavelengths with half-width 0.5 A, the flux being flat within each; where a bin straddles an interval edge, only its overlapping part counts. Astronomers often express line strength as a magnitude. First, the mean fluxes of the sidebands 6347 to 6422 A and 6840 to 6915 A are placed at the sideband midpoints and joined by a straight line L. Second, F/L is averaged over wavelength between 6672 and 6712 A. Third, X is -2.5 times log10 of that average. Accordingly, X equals 0.03 mag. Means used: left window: 12.4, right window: 12.3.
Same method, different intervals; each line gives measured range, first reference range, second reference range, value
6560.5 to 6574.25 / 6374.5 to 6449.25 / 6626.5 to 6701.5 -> -0.009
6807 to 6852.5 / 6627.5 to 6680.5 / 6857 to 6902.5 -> 0.017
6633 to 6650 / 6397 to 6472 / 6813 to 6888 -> 0.009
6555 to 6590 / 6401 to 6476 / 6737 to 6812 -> -0.039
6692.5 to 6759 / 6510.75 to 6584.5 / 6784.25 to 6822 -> 0.024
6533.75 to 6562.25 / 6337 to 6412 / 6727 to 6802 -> -0.037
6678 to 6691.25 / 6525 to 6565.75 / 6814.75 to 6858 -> 0.000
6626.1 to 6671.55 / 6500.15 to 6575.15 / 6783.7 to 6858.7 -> 0.021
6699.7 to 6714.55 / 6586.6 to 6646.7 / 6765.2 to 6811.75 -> 0.019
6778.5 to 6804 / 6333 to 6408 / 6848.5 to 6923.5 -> 0.015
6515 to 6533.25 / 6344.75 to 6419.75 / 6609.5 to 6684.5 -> -0.037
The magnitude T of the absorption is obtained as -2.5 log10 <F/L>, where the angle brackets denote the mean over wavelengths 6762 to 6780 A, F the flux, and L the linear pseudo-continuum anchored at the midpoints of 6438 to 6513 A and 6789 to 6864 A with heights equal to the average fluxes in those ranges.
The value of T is -0.02 mag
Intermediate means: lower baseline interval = 12.7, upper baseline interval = 12.1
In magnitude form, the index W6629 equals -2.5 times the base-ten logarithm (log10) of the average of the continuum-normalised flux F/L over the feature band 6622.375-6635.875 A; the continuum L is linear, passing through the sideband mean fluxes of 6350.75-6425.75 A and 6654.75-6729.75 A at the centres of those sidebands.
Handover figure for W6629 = 0.03 mag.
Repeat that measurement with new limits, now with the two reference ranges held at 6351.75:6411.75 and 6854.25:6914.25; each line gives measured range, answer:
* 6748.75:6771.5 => 0.037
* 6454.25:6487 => -0.030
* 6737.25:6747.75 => 0.030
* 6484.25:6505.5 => -0.001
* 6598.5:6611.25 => -0.022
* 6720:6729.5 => -0.071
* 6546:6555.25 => -0.023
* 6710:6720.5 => 0.009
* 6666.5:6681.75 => 0.011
